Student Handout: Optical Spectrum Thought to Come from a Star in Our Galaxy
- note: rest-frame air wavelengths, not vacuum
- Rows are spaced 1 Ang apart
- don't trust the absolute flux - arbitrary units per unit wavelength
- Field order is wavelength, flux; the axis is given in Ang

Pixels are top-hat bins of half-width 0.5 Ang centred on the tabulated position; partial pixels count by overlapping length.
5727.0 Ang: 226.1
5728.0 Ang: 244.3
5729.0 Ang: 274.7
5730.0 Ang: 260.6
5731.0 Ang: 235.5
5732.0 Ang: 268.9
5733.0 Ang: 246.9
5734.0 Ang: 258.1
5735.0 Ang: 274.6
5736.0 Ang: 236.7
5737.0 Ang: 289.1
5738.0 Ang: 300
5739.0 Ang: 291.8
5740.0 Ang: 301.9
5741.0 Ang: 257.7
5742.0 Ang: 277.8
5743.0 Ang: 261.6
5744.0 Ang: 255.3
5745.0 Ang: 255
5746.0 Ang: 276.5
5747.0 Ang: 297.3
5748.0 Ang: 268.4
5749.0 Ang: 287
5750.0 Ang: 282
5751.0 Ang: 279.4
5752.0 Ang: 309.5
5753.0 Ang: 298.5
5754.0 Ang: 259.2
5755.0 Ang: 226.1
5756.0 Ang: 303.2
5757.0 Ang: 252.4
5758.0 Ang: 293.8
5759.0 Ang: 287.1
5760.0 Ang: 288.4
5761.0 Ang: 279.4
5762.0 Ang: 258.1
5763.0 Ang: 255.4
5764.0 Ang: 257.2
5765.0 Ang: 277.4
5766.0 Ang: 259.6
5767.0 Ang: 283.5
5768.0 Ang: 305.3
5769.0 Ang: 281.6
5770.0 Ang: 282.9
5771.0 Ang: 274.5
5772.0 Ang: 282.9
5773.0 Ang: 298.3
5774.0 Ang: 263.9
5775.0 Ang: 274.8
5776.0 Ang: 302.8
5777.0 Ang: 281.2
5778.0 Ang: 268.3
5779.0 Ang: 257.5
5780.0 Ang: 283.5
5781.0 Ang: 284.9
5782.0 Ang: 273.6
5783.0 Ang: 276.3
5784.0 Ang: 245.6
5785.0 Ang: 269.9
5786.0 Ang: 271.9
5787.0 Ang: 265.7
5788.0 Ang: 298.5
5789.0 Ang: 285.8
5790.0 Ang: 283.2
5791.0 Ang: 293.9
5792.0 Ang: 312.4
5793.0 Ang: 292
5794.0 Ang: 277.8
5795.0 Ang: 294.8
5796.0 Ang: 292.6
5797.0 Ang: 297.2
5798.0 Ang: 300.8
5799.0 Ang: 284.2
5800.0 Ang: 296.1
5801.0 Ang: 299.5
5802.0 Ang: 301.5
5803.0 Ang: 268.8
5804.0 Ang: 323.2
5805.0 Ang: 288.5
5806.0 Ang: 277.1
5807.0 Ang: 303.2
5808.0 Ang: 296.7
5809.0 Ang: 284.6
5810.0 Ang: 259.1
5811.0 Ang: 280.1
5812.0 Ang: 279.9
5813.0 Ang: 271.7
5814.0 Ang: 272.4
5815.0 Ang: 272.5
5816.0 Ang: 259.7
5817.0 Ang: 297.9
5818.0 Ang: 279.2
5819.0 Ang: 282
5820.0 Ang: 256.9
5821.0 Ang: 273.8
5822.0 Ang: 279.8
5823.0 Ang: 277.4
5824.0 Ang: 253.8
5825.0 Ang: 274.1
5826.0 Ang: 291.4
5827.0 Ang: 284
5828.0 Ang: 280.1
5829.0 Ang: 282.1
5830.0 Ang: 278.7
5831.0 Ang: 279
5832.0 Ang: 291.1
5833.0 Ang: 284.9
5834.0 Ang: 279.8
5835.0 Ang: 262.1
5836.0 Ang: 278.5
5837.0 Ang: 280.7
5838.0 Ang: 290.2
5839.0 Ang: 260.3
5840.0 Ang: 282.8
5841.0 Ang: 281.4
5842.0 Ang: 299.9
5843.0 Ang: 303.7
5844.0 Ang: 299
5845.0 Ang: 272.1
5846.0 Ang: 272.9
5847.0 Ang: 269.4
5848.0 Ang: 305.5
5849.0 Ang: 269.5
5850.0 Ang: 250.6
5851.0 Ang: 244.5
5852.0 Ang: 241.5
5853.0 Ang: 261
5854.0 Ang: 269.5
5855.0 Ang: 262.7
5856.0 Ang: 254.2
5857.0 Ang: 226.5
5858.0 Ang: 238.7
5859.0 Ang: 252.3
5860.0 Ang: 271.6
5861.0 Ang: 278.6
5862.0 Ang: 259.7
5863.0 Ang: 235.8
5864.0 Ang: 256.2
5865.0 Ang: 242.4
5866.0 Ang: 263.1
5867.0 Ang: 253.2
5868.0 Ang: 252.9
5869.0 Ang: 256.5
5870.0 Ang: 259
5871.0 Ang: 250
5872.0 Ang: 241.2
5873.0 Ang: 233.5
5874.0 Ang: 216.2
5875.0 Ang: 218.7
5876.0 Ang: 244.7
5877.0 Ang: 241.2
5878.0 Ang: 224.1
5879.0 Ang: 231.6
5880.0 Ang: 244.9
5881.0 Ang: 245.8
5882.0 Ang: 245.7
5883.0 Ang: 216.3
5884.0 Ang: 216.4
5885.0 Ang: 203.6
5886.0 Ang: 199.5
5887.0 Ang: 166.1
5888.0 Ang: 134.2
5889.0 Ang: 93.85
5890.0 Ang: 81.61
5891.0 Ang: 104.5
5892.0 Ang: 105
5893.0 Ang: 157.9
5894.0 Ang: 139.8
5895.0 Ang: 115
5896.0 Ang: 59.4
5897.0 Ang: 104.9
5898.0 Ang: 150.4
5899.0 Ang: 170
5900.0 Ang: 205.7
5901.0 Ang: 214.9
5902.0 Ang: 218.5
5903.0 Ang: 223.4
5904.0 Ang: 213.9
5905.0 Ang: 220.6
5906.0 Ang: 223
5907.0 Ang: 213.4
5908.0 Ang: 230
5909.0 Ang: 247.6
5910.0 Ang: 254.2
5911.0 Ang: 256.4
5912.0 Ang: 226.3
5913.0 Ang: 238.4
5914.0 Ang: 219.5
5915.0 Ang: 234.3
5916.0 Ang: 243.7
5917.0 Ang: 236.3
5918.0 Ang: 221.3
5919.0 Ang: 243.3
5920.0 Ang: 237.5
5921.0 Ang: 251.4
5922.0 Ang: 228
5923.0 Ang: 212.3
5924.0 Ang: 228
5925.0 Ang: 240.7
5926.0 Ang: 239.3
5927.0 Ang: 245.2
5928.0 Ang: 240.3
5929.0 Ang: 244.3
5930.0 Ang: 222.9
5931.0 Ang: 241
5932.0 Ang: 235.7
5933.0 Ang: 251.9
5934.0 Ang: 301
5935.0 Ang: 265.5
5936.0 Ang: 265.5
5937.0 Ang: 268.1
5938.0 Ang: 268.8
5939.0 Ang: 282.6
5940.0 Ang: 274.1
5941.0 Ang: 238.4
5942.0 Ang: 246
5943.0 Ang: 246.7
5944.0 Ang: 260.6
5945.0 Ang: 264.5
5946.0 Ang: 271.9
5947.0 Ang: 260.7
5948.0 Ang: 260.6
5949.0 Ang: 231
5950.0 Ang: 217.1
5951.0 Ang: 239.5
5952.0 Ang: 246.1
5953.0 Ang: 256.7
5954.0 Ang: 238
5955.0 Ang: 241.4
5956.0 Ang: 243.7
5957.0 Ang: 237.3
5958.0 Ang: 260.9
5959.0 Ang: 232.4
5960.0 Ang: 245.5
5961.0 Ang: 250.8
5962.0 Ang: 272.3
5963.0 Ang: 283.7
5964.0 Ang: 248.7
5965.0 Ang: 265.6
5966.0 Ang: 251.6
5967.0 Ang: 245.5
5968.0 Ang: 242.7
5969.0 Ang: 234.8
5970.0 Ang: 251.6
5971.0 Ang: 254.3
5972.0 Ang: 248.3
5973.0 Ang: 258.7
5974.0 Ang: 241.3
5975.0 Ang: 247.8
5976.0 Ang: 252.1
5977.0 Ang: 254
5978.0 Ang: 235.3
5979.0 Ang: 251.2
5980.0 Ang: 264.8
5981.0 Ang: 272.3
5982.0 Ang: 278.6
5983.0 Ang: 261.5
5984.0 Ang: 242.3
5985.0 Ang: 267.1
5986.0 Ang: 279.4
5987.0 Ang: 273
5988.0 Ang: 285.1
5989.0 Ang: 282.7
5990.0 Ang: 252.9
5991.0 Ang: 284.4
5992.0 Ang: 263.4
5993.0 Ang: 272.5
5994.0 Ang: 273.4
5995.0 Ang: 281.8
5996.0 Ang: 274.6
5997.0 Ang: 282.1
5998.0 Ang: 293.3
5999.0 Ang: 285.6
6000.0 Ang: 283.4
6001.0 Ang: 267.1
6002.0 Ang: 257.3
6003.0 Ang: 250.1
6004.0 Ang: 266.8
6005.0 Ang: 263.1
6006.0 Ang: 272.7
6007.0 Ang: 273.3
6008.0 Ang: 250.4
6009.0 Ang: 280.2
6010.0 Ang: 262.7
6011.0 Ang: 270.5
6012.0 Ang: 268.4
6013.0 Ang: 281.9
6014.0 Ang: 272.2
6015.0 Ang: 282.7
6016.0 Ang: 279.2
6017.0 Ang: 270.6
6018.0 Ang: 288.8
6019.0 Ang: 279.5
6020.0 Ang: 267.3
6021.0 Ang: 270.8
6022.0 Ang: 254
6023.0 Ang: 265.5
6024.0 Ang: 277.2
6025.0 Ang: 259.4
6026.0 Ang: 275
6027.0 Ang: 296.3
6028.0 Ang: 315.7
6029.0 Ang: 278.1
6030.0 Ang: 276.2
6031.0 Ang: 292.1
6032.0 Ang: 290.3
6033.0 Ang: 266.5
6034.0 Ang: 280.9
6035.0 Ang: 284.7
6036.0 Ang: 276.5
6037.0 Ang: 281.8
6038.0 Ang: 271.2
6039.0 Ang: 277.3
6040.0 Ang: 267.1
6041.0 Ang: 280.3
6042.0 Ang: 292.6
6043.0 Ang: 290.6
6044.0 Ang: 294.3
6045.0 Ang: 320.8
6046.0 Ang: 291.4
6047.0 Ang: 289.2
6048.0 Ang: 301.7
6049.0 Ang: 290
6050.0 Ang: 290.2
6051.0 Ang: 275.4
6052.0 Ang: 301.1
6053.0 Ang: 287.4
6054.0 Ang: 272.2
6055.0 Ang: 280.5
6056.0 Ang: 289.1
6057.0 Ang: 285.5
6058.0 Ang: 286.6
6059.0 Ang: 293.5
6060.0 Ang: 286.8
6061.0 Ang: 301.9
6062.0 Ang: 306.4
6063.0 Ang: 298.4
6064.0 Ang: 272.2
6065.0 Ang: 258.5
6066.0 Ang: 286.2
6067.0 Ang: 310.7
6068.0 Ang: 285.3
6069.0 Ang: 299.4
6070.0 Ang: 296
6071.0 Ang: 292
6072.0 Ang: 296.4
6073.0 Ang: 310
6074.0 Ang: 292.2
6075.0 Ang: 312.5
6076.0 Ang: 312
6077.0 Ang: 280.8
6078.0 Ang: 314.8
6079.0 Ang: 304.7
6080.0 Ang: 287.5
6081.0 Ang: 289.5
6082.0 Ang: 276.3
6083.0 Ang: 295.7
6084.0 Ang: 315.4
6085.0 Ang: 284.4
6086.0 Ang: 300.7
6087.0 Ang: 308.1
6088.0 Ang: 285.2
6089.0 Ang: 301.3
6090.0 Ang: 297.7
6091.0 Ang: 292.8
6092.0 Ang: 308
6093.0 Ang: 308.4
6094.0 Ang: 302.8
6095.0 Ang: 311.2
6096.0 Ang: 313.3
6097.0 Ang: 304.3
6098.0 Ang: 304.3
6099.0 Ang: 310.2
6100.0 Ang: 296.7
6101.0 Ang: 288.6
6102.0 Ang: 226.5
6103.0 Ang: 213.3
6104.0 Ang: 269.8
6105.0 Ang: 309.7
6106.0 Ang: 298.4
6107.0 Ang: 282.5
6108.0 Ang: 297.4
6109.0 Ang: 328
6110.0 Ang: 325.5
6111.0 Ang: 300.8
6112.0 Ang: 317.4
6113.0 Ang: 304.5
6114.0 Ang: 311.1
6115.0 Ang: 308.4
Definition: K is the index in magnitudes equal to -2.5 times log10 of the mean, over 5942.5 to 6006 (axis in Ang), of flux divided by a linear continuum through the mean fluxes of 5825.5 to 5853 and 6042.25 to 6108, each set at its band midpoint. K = 0.11 mag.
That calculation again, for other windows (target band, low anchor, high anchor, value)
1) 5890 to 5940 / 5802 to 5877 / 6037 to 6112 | 0.27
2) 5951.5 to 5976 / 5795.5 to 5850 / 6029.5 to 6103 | 0.15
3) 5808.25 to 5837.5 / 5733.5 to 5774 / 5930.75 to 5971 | -0.03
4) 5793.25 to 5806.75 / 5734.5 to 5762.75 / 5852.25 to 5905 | -0.17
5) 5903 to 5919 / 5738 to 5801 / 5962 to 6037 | 0.18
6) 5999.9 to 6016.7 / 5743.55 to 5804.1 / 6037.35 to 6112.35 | 0.08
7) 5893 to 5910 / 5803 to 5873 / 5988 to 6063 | 0.42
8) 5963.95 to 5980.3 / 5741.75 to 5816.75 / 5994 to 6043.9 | 0.11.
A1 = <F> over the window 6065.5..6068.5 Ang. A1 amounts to 294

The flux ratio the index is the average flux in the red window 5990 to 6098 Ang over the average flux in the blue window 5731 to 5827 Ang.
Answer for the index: 1.02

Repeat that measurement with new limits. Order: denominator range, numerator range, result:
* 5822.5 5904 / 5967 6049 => 1.16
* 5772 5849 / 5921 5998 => 0.90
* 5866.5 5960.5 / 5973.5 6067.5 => 1.24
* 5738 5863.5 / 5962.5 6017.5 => 0.96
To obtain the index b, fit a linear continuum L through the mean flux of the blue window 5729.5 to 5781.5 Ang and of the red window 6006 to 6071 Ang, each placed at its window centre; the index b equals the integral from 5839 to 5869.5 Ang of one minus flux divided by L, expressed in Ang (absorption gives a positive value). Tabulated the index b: 1.5 Ang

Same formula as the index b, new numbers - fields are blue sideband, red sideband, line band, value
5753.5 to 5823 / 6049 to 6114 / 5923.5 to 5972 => 6.21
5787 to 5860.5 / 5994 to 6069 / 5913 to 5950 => 4.32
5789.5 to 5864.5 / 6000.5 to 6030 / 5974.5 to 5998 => 0.51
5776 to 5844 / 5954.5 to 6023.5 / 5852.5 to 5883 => 3.21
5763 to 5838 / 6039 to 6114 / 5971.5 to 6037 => 4.44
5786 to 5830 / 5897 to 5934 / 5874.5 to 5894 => 4.61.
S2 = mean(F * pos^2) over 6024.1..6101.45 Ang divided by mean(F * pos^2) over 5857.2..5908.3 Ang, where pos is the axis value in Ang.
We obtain 1.50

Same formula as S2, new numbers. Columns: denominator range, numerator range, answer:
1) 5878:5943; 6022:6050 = 1.38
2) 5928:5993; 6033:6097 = 1.19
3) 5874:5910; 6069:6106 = 1.68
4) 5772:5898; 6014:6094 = 1.22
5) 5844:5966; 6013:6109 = 1.31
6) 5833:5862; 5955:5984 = 0.98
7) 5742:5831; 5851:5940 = 0.83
